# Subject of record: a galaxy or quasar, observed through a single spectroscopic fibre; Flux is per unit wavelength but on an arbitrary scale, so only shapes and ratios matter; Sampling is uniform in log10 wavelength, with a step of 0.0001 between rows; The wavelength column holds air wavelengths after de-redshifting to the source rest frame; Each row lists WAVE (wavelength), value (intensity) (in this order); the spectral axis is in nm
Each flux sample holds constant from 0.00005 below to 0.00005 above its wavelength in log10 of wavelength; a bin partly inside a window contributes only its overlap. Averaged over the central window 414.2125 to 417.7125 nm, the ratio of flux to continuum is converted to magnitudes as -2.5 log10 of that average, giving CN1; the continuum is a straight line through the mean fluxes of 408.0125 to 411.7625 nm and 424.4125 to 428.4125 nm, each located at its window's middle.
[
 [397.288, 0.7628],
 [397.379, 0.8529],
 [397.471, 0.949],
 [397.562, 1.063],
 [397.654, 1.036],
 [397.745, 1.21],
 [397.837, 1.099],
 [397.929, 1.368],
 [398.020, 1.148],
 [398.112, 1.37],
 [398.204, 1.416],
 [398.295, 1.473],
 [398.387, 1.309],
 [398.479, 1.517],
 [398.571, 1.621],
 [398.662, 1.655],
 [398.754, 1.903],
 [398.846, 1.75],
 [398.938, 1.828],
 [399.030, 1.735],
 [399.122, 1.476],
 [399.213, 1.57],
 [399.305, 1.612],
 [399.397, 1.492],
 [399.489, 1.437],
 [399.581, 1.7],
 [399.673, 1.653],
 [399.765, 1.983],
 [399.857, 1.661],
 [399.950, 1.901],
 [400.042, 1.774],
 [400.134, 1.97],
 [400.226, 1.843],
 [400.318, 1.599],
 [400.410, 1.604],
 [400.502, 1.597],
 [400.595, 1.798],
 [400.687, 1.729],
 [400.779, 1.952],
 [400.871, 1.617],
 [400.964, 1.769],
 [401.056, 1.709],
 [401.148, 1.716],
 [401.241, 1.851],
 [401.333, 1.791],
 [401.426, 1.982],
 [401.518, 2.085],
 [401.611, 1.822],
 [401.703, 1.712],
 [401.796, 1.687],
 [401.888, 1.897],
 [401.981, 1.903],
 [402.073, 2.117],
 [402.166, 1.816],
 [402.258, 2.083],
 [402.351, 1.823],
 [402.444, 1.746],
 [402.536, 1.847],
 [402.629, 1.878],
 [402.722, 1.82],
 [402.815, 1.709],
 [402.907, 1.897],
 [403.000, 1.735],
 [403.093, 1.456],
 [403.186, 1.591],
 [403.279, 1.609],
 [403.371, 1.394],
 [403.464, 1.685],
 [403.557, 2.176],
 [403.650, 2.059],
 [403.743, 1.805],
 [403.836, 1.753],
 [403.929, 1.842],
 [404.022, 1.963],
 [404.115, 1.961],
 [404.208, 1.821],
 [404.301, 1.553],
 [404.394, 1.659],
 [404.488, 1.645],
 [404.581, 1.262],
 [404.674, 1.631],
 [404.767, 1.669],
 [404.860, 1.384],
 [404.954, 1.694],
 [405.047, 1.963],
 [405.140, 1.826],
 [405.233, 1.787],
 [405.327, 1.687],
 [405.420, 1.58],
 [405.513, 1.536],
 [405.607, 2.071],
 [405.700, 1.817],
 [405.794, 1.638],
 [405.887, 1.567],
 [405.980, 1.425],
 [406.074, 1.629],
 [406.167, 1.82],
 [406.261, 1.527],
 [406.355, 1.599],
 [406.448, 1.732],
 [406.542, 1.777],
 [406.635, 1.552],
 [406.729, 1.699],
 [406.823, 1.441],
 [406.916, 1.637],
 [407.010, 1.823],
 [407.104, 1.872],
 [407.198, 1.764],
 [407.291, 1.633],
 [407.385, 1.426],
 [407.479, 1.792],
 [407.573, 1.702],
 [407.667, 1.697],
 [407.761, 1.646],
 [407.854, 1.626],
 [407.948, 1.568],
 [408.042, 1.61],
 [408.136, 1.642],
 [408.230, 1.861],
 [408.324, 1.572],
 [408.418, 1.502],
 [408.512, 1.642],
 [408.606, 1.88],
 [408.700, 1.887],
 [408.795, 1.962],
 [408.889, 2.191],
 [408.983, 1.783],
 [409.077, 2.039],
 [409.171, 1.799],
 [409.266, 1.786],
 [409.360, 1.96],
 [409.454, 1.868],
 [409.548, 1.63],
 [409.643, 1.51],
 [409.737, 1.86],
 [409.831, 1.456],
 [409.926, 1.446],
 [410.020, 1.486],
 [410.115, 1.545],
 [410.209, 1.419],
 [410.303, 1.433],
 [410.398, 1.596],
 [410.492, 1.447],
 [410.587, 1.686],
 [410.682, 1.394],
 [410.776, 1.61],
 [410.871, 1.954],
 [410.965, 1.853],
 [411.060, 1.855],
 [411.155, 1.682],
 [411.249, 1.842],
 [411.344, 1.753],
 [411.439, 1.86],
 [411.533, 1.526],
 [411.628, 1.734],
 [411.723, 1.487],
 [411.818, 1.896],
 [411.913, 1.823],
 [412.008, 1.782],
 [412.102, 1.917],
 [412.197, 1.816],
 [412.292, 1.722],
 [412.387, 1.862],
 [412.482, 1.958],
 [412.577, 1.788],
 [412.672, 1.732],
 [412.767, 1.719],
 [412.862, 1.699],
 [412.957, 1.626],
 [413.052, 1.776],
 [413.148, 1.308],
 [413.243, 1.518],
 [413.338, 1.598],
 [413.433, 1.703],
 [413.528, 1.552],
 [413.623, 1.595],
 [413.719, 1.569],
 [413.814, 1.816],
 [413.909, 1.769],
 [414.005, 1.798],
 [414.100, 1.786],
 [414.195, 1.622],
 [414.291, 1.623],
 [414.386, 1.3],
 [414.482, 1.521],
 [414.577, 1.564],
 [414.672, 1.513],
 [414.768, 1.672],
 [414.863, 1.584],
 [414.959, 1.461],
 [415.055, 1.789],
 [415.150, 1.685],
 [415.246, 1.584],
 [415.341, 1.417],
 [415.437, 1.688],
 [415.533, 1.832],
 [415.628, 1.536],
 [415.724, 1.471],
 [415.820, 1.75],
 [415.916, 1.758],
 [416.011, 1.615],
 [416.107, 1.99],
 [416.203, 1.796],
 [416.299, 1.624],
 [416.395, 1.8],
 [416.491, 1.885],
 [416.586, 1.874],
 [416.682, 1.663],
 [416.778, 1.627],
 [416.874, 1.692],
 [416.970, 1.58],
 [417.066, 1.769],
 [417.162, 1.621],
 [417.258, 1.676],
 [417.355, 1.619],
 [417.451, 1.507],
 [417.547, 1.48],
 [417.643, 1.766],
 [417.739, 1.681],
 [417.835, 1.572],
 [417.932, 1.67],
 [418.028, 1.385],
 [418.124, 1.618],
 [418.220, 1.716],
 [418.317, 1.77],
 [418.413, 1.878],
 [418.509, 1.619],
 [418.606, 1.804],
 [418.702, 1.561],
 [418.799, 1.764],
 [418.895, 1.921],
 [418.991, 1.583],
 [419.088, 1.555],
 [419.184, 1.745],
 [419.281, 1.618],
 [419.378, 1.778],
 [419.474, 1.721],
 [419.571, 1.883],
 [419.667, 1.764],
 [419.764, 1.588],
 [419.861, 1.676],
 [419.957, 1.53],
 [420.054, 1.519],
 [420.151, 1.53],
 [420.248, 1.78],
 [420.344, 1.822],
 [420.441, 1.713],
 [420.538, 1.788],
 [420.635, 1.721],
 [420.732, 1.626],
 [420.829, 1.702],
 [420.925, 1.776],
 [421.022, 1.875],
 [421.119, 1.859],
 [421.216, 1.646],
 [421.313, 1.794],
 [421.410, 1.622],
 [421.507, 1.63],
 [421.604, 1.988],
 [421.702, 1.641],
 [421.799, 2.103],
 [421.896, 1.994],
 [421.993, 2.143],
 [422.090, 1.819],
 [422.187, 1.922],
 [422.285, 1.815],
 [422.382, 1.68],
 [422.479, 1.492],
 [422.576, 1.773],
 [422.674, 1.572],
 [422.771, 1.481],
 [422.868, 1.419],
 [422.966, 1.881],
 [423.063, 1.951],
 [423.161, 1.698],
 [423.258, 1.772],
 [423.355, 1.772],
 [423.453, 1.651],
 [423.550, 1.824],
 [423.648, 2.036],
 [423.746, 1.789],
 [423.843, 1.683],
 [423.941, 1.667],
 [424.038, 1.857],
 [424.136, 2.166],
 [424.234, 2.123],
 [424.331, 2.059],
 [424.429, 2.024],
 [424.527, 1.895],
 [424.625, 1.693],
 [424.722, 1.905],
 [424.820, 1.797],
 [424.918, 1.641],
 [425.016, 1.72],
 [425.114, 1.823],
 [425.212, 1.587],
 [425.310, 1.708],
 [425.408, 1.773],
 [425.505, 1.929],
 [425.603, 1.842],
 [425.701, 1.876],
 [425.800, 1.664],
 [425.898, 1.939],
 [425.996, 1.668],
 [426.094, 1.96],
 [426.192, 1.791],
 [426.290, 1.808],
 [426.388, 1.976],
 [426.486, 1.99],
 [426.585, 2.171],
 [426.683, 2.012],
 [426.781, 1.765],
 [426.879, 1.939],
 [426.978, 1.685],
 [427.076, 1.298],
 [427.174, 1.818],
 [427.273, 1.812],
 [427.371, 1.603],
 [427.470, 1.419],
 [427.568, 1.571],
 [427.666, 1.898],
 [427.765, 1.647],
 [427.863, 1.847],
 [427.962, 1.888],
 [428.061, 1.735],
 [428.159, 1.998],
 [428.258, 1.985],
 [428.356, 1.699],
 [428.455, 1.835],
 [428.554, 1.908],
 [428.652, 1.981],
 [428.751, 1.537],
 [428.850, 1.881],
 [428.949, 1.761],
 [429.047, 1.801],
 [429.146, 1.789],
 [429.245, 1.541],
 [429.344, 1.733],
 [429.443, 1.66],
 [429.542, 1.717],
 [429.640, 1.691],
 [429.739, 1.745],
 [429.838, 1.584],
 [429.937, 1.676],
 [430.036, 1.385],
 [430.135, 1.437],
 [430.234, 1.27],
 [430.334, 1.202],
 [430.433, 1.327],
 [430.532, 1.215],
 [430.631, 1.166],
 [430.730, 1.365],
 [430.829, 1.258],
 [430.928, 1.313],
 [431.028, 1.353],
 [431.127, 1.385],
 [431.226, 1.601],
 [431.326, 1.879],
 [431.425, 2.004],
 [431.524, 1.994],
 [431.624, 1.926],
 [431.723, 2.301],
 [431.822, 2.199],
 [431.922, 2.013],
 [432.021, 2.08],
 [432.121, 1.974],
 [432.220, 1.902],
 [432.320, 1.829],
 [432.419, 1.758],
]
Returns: 0.06 mag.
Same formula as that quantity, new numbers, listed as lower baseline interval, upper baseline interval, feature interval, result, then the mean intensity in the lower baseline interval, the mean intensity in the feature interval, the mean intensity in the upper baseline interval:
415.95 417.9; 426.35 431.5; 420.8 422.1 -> -0.09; 1.69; 1.83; 1.67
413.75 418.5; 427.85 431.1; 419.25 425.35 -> -0.09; 1.66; 1.77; 1.61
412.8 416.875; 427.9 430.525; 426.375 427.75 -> -0.06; 1.65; 1.77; 1.68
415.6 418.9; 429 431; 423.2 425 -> -0.17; 1.69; 1.85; 1.49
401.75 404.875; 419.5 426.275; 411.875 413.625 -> 0.04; 1.77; 1.71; 1.78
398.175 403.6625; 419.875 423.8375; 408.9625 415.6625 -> 0.05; 1.74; 1.67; 1.75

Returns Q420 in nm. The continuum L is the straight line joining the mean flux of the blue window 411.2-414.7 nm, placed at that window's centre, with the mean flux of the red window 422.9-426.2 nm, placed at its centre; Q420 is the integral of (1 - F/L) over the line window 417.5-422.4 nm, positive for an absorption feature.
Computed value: 0.12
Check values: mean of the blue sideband 1.69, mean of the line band 1.73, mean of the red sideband 1.83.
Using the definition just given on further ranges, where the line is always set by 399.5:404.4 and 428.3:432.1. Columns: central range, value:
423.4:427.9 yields -0.33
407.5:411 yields 0.14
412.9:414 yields 0.07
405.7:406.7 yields 0.08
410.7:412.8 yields -0.03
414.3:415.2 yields 0.09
